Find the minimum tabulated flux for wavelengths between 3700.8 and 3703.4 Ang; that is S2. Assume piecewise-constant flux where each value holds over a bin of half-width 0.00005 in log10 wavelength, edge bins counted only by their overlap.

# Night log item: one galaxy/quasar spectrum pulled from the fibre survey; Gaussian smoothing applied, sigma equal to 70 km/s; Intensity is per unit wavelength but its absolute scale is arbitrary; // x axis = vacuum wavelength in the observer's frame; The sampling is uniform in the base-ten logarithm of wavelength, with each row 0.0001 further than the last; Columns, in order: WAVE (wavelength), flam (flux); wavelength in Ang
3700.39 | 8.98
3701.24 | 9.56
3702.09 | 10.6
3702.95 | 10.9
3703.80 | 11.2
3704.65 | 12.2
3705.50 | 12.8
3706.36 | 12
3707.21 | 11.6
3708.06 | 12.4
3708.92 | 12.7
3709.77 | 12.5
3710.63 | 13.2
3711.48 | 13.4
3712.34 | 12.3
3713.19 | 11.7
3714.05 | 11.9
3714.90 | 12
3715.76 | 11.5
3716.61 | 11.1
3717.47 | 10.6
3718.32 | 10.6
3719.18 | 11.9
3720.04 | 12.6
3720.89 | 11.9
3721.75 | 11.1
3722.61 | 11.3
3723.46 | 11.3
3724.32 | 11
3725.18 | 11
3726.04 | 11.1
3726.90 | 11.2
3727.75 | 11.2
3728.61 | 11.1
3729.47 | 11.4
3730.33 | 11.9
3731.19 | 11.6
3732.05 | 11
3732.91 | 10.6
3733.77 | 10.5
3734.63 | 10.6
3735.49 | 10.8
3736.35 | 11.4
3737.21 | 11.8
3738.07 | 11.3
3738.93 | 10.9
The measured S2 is 9.56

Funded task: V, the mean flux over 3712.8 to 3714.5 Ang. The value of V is 11.8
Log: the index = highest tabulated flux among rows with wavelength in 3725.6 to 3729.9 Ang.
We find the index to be 11.4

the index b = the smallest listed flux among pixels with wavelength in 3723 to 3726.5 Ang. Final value 11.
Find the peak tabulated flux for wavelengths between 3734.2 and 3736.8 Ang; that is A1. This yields 11.4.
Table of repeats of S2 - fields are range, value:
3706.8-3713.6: 11.6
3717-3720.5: 10.6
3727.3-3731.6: 11.1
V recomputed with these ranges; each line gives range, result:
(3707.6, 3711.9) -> 12.8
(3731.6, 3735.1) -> 10.7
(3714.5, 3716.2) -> 11.7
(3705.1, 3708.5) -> 12.2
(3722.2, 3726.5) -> 11.1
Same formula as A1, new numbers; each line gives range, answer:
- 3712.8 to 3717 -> 12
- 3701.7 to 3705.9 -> 12.8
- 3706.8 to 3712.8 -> 13.4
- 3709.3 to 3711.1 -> 13.2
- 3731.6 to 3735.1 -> 11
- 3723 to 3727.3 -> 11.3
